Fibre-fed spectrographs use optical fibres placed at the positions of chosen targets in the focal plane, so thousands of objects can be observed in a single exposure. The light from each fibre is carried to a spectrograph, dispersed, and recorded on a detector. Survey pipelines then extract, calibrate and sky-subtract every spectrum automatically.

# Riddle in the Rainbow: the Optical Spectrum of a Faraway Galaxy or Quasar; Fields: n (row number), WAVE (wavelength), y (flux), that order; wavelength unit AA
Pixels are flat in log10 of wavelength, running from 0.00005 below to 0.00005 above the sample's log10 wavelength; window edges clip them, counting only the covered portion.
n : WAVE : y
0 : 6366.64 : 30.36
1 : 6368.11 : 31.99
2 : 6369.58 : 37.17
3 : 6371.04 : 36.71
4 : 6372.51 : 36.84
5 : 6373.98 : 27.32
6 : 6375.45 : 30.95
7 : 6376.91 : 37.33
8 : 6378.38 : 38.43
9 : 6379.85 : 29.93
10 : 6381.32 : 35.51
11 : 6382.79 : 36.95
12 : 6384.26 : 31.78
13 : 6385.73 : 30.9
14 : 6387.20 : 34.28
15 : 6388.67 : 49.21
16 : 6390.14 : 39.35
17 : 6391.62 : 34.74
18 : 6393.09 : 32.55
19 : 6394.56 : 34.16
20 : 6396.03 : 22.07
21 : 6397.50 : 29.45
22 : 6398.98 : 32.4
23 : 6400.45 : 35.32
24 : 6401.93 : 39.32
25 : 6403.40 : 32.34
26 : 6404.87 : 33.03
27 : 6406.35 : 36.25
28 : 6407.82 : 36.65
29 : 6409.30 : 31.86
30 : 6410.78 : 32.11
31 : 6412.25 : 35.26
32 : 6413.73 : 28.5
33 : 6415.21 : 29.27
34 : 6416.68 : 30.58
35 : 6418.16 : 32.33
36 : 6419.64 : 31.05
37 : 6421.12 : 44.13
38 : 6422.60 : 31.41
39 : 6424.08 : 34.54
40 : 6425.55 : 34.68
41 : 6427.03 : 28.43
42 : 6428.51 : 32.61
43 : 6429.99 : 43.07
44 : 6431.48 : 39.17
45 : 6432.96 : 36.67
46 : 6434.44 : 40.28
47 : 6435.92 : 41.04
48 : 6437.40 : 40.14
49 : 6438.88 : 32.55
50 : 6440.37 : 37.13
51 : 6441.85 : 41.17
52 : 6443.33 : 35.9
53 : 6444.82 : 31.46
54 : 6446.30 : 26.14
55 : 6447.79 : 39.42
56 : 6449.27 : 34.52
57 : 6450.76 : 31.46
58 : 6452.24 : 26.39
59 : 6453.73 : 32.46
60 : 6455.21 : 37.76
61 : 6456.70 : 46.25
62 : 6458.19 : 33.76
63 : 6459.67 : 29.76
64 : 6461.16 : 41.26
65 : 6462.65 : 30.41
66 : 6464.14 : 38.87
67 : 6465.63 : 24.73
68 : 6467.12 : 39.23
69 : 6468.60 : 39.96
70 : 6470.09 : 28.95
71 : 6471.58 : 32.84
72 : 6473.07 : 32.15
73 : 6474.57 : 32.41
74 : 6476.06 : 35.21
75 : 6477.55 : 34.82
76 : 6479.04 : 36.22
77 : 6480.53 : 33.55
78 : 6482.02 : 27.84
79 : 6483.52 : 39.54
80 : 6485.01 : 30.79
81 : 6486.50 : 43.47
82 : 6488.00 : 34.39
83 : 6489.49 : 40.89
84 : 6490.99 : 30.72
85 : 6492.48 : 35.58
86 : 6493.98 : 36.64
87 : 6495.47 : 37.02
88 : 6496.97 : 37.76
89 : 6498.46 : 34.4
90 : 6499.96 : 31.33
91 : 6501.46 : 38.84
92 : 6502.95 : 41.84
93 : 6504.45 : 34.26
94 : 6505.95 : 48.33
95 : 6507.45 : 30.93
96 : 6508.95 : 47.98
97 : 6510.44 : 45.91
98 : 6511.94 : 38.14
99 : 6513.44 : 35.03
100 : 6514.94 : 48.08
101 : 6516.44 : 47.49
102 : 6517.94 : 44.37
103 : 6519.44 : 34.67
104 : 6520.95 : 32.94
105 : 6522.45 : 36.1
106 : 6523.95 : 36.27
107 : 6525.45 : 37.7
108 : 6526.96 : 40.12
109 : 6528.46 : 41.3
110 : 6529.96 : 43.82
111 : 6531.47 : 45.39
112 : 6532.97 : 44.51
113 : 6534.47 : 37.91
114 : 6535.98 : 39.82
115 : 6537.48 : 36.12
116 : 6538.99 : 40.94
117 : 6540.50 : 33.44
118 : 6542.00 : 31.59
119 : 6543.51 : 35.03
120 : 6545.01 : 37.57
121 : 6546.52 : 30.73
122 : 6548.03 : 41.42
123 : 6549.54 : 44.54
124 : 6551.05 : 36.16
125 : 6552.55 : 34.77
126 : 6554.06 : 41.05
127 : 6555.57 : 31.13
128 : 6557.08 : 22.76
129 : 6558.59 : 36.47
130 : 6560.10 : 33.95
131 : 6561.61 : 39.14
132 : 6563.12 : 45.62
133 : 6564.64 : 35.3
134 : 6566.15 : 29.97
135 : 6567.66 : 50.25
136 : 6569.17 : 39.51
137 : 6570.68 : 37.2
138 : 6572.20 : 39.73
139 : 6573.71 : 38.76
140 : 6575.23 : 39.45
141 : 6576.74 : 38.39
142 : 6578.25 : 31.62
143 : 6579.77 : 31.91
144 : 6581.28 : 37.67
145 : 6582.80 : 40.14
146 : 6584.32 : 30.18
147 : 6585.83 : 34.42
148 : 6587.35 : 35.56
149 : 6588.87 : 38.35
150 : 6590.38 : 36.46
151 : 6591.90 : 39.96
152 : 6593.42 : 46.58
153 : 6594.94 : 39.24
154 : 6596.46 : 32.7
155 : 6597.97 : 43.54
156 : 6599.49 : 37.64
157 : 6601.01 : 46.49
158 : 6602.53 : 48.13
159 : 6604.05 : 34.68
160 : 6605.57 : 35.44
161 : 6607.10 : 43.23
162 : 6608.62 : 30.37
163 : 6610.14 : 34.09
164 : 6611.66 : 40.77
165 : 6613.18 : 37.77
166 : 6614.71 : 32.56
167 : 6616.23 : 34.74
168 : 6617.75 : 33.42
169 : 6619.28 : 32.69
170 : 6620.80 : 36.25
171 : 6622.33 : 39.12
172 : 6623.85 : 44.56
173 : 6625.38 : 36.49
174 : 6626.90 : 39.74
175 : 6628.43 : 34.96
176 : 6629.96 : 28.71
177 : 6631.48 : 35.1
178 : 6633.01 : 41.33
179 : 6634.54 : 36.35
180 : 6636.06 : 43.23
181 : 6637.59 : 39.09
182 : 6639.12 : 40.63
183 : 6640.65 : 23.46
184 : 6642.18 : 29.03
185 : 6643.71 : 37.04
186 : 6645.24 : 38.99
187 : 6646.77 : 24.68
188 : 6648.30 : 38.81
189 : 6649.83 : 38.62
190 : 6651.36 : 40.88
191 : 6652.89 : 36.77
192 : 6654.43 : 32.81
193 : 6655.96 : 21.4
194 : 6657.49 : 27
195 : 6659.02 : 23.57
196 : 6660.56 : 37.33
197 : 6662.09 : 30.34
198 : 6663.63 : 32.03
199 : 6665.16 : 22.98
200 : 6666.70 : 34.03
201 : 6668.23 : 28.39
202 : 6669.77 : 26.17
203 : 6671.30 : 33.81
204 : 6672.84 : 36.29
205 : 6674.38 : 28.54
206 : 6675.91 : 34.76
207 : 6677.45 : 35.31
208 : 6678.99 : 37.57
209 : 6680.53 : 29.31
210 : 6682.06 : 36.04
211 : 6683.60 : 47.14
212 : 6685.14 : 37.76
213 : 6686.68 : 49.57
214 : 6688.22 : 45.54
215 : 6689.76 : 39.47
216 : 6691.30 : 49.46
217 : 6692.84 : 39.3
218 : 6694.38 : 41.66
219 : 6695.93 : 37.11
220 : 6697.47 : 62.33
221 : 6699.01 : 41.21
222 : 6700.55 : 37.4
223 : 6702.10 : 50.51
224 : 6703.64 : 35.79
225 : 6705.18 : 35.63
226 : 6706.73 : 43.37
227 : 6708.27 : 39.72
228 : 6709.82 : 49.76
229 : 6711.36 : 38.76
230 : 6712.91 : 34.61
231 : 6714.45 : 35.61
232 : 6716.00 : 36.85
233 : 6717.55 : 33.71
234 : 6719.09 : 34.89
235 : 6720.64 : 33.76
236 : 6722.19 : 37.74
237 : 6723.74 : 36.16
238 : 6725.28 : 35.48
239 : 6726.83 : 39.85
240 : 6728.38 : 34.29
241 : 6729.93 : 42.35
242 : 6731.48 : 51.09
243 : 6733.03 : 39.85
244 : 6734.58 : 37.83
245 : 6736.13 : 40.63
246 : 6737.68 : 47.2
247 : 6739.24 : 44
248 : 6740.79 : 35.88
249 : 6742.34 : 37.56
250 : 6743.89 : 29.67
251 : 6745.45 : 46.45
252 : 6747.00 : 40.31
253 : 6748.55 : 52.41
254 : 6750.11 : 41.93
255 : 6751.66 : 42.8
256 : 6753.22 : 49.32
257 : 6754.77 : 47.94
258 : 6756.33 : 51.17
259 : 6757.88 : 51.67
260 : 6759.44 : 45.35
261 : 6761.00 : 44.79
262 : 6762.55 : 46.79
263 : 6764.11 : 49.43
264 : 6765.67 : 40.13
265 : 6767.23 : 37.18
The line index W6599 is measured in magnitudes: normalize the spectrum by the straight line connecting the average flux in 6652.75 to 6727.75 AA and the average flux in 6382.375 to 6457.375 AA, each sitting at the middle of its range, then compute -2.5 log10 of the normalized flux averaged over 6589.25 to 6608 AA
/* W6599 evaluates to -0.12 mag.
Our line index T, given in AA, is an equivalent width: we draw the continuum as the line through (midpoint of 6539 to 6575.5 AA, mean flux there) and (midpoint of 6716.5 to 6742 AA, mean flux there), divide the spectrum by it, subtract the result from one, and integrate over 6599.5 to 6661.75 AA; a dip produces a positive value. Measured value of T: 3.4 AA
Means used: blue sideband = 36.9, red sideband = 39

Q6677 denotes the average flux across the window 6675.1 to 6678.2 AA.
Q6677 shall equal 35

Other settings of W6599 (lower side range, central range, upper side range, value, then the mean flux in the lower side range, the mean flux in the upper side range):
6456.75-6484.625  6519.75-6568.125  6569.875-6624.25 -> -0.04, 34.2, 37.6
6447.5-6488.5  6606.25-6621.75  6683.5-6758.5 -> 0.09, 34.5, 41.7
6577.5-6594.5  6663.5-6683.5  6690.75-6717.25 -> 0.23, 36.7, 41.5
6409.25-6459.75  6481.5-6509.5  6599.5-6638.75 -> -0.04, 34.8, 37.6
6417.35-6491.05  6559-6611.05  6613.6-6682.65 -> -0.11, 35.1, 33.9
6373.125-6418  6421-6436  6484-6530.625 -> -0.04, 33.6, 38.6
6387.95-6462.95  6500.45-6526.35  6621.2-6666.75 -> -0.15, 34.8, 34.3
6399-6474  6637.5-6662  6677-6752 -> 0.19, 34.7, 40.5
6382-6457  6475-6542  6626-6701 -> -0.09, 34.6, 36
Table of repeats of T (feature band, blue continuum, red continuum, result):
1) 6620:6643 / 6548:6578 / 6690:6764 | 1.64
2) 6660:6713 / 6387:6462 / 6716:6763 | 2.91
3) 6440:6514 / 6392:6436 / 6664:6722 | -1.74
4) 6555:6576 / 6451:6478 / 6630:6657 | -1.52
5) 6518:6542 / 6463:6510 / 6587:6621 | -1.34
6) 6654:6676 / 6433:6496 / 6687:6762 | 5.72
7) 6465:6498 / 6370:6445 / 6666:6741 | 0.95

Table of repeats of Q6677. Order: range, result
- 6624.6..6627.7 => 38.1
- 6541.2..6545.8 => 34.7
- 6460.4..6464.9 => 36.7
